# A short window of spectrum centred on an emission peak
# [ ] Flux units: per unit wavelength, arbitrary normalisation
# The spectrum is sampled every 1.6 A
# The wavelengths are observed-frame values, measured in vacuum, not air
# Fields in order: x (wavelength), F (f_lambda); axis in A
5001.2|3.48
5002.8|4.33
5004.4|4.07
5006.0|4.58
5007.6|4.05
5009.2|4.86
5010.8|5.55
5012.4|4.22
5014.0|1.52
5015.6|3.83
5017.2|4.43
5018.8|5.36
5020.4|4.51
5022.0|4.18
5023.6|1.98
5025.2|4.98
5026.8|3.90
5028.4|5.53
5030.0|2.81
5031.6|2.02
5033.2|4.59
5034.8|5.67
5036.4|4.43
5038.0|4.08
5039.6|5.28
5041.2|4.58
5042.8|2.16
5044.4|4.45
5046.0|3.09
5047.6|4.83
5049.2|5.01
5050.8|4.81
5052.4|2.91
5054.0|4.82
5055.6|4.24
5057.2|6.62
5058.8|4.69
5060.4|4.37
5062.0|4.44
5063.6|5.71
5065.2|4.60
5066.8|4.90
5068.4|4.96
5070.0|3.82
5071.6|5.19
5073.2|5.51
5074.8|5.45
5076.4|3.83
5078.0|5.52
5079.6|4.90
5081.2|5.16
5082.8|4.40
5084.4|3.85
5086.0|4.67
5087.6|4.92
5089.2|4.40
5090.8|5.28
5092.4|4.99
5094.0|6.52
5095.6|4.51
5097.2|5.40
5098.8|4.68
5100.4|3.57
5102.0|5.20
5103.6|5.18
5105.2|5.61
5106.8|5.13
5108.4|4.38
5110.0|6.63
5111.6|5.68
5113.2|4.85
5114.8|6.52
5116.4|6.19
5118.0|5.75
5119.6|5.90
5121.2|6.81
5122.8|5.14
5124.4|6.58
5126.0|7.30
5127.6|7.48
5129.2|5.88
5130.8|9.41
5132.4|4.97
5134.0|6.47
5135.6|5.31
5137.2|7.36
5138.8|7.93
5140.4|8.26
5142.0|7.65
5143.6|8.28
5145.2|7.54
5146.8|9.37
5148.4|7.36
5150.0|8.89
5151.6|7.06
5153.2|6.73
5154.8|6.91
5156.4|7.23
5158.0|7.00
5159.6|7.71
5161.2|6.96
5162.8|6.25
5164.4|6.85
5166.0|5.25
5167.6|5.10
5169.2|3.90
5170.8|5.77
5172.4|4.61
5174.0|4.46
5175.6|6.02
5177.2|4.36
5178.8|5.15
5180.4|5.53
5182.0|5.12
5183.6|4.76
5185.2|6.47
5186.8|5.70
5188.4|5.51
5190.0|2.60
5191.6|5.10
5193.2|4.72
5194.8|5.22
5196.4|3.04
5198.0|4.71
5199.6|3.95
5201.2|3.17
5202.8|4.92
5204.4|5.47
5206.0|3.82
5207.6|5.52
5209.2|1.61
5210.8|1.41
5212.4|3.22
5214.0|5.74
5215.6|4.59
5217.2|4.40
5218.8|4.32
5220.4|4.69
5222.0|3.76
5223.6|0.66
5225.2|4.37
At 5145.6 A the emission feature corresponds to C IV 1549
